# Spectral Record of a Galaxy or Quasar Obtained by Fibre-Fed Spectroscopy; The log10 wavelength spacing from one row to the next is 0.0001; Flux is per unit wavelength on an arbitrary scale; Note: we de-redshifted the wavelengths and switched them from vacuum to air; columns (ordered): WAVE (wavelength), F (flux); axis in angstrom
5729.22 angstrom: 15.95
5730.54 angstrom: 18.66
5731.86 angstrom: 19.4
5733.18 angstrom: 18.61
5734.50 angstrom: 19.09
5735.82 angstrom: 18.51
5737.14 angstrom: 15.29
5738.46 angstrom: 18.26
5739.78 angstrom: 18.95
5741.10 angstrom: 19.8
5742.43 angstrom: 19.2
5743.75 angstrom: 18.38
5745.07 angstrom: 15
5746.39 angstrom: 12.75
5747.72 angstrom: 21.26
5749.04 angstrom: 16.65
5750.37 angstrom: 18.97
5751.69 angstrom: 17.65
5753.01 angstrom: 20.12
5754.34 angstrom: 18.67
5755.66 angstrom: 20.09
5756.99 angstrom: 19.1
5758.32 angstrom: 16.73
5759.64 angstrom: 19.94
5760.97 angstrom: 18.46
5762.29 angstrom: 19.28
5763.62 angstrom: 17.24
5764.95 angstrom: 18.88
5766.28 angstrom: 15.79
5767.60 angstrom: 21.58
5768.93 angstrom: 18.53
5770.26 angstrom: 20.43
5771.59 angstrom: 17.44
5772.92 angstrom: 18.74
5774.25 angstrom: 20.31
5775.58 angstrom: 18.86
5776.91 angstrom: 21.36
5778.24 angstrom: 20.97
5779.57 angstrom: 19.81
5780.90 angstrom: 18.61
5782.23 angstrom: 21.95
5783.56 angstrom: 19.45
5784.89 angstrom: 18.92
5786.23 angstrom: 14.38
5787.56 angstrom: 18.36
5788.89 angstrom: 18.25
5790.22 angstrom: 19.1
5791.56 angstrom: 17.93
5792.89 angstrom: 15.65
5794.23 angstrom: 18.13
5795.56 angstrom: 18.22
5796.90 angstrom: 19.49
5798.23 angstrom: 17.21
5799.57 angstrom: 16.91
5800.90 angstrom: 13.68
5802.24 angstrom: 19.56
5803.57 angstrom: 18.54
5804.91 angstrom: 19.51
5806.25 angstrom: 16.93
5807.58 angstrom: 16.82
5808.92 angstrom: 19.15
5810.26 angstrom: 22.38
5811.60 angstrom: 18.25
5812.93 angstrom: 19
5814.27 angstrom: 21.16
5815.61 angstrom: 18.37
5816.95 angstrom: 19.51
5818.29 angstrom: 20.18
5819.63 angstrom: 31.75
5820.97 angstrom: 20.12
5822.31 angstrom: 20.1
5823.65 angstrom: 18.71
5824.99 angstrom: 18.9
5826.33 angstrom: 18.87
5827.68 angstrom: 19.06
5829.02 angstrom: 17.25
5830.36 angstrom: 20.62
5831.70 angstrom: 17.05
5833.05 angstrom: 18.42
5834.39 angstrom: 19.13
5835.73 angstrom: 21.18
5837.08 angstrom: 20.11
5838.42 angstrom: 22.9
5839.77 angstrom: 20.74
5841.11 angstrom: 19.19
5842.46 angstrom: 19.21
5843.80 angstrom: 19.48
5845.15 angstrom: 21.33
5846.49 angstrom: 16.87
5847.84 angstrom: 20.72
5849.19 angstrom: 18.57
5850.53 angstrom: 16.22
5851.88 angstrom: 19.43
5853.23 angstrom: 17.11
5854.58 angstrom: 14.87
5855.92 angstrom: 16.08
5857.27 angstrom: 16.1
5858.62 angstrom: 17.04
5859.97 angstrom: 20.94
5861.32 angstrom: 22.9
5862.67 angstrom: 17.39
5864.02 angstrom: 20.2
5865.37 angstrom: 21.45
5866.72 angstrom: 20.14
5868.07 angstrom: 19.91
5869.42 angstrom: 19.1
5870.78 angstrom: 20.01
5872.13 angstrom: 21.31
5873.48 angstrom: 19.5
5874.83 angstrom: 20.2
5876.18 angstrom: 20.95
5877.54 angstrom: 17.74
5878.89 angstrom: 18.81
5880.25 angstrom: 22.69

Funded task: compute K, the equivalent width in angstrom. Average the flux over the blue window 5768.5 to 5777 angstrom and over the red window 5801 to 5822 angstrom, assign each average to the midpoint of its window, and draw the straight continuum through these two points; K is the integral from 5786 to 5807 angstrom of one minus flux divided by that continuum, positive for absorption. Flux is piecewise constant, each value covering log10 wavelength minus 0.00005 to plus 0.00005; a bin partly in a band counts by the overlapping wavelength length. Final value 2.1 angstrom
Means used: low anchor 19.3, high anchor 19.9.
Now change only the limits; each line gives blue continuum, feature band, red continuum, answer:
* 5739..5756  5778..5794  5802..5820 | 0.6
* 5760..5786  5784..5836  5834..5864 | 0.6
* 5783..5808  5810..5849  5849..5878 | -3.4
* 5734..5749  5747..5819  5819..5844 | 0.4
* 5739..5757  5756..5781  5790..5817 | -1.1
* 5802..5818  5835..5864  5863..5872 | 1.1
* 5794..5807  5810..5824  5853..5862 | -2.4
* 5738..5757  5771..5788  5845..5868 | -0.7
